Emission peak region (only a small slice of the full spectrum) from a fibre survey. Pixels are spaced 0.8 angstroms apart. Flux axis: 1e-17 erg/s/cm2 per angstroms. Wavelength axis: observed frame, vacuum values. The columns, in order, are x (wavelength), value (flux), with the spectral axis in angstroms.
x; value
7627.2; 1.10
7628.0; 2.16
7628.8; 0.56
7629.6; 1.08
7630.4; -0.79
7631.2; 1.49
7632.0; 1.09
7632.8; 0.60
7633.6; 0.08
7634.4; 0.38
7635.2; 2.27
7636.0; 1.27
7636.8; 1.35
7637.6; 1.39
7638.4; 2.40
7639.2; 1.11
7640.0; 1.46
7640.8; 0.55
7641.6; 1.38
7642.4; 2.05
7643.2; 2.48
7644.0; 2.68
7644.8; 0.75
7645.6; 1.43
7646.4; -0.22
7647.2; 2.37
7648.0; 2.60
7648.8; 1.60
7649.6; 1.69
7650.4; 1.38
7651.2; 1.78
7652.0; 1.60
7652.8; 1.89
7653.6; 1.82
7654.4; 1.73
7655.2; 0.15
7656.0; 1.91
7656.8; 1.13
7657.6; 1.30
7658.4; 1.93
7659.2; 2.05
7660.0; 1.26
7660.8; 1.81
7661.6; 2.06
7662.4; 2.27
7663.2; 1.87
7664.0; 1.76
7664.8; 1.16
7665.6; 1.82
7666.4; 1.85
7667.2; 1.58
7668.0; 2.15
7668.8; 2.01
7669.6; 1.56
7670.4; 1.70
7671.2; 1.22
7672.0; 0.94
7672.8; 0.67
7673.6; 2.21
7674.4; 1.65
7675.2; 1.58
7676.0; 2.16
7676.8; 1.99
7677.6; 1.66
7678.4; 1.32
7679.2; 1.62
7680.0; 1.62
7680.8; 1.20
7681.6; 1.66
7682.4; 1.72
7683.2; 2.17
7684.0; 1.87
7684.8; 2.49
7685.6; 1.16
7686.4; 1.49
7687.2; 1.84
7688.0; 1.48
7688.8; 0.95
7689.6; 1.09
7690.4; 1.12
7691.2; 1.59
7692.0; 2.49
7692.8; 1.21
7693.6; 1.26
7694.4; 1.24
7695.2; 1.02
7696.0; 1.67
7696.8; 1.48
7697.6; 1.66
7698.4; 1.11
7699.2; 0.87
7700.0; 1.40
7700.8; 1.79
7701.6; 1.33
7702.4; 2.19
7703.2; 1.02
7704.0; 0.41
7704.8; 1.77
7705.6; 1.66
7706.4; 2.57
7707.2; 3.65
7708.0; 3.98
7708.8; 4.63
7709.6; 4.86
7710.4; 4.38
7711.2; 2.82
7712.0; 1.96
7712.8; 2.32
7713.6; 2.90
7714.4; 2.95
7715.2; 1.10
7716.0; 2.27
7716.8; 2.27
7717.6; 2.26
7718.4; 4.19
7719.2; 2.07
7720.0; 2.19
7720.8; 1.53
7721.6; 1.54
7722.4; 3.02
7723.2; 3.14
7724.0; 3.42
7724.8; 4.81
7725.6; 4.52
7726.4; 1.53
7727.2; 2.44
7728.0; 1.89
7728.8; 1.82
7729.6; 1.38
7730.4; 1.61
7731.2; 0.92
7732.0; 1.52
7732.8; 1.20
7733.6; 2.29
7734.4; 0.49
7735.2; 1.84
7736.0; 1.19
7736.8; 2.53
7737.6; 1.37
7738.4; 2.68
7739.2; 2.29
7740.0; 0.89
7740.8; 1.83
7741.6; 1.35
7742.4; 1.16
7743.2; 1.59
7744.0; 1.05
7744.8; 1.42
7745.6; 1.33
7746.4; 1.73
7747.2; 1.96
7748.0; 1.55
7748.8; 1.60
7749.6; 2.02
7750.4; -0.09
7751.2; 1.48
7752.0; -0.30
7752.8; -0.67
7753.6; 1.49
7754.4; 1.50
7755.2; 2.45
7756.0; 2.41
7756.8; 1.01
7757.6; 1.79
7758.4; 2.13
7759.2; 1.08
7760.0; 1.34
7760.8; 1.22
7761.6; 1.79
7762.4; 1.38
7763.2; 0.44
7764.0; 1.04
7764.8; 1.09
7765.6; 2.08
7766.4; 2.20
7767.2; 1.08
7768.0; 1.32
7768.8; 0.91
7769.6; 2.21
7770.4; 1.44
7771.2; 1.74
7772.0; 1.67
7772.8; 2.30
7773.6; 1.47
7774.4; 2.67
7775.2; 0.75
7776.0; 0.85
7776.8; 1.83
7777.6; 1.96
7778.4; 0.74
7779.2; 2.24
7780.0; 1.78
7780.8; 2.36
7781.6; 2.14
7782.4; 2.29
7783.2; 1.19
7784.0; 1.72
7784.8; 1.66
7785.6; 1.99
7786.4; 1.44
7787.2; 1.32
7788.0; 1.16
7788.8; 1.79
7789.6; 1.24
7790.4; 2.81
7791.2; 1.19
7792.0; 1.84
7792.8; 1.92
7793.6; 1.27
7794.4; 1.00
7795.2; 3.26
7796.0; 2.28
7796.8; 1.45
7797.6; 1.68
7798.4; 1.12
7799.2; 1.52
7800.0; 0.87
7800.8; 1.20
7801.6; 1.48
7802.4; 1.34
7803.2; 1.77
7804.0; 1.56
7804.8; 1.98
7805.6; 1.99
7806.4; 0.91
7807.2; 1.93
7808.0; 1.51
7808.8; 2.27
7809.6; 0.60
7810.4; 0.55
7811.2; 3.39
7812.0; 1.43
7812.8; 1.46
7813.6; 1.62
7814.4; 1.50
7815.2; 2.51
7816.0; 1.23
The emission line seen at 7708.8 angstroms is [S II]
